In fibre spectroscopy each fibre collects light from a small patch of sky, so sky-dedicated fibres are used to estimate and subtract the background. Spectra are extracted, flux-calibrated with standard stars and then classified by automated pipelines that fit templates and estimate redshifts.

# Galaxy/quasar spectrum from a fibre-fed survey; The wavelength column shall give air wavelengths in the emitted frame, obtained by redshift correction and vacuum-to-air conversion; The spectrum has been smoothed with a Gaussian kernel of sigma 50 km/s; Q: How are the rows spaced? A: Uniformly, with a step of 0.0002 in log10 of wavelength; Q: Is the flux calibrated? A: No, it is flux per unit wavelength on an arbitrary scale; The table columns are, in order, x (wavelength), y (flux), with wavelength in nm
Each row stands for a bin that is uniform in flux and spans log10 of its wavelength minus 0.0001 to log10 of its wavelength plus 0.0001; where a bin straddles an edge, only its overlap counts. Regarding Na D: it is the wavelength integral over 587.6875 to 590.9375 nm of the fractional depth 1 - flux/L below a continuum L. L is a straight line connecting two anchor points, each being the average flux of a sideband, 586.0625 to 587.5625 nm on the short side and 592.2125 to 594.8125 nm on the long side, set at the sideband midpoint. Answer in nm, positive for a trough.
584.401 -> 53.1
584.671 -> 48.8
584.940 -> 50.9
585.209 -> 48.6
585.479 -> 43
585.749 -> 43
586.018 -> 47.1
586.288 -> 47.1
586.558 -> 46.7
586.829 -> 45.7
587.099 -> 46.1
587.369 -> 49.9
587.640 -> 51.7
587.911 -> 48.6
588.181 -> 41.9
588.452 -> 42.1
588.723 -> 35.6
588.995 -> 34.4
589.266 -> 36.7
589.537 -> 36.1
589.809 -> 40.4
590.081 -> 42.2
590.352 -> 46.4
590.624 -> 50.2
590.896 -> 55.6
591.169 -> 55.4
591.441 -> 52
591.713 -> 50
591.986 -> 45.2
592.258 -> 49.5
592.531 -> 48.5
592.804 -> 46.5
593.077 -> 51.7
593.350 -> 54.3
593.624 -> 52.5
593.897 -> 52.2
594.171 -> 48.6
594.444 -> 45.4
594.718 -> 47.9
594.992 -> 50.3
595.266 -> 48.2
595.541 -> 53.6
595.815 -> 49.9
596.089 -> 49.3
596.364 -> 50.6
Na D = 0.39 nm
